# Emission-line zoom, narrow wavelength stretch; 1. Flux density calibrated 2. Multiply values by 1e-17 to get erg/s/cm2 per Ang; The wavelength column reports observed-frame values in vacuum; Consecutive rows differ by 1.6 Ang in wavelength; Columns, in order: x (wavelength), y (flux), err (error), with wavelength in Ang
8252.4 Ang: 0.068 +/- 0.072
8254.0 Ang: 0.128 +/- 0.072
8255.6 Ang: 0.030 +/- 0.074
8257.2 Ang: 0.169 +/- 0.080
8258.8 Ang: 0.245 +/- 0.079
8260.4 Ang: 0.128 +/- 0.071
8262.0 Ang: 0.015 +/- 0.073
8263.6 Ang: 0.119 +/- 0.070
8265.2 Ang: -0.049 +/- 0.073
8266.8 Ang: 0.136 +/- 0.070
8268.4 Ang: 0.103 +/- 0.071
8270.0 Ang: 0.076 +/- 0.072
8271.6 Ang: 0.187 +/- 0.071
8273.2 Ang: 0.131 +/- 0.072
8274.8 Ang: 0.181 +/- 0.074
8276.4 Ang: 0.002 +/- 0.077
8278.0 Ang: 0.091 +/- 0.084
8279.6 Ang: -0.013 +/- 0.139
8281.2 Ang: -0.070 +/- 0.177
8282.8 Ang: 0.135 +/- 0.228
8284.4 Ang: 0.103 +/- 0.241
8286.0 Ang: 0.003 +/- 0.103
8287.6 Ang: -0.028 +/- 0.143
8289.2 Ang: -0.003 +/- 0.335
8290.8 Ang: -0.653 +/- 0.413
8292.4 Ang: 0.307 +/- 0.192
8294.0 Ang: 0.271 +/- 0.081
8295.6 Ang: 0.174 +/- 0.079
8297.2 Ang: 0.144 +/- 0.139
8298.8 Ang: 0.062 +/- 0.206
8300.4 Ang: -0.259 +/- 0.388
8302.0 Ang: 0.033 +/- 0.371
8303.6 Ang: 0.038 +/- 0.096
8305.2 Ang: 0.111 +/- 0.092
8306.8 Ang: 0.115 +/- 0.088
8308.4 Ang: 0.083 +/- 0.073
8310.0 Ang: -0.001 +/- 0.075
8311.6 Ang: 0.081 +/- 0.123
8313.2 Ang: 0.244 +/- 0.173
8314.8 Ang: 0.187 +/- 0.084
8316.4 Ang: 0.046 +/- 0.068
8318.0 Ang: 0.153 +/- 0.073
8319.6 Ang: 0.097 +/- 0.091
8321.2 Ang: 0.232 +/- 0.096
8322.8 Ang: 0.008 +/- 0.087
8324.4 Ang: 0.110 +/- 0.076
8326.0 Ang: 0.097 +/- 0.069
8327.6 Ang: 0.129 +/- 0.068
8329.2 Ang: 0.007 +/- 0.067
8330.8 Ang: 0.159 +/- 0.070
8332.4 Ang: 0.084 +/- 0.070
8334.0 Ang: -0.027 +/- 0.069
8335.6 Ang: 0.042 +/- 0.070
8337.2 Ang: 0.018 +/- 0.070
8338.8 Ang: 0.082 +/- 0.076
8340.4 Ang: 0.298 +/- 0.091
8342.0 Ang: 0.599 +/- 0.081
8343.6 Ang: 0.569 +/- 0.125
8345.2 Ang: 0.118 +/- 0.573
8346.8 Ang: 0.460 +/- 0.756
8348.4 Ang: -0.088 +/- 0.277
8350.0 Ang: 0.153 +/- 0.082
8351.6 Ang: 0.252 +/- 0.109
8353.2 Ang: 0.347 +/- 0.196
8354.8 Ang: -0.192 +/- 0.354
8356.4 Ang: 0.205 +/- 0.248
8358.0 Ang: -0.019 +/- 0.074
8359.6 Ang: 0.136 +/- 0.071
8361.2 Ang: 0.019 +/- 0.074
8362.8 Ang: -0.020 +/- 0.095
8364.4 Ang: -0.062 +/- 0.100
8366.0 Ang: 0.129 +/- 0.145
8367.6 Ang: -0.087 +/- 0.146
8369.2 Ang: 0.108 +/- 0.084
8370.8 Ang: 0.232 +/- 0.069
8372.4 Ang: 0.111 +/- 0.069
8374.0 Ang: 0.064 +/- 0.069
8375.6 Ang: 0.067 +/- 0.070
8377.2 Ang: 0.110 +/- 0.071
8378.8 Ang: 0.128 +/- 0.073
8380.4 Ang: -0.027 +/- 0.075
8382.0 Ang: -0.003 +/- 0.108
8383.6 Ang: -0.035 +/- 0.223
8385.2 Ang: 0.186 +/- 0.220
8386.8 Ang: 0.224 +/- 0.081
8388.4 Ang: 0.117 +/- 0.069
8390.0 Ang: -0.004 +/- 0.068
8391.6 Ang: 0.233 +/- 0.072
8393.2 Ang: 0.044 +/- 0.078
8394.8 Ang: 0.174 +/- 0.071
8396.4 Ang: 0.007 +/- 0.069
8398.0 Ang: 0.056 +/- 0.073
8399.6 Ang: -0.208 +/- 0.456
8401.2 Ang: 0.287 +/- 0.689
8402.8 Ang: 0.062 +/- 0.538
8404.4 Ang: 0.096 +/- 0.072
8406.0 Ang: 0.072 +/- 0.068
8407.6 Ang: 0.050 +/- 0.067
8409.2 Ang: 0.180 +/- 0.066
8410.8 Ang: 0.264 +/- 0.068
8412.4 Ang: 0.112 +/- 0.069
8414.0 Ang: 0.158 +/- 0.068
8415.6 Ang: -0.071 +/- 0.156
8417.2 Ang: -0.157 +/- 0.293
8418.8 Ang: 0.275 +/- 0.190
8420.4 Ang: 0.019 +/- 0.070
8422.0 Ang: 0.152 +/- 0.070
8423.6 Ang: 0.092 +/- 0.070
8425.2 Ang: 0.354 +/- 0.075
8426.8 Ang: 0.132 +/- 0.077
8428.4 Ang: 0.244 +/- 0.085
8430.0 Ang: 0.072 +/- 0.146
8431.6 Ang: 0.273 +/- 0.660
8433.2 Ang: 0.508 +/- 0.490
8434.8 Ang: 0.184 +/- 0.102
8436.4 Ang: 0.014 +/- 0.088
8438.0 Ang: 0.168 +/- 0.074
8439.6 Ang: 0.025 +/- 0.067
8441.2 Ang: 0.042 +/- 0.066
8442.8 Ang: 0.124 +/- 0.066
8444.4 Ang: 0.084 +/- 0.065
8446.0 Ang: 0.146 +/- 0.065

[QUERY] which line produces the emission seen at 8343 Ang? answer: H-gamma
